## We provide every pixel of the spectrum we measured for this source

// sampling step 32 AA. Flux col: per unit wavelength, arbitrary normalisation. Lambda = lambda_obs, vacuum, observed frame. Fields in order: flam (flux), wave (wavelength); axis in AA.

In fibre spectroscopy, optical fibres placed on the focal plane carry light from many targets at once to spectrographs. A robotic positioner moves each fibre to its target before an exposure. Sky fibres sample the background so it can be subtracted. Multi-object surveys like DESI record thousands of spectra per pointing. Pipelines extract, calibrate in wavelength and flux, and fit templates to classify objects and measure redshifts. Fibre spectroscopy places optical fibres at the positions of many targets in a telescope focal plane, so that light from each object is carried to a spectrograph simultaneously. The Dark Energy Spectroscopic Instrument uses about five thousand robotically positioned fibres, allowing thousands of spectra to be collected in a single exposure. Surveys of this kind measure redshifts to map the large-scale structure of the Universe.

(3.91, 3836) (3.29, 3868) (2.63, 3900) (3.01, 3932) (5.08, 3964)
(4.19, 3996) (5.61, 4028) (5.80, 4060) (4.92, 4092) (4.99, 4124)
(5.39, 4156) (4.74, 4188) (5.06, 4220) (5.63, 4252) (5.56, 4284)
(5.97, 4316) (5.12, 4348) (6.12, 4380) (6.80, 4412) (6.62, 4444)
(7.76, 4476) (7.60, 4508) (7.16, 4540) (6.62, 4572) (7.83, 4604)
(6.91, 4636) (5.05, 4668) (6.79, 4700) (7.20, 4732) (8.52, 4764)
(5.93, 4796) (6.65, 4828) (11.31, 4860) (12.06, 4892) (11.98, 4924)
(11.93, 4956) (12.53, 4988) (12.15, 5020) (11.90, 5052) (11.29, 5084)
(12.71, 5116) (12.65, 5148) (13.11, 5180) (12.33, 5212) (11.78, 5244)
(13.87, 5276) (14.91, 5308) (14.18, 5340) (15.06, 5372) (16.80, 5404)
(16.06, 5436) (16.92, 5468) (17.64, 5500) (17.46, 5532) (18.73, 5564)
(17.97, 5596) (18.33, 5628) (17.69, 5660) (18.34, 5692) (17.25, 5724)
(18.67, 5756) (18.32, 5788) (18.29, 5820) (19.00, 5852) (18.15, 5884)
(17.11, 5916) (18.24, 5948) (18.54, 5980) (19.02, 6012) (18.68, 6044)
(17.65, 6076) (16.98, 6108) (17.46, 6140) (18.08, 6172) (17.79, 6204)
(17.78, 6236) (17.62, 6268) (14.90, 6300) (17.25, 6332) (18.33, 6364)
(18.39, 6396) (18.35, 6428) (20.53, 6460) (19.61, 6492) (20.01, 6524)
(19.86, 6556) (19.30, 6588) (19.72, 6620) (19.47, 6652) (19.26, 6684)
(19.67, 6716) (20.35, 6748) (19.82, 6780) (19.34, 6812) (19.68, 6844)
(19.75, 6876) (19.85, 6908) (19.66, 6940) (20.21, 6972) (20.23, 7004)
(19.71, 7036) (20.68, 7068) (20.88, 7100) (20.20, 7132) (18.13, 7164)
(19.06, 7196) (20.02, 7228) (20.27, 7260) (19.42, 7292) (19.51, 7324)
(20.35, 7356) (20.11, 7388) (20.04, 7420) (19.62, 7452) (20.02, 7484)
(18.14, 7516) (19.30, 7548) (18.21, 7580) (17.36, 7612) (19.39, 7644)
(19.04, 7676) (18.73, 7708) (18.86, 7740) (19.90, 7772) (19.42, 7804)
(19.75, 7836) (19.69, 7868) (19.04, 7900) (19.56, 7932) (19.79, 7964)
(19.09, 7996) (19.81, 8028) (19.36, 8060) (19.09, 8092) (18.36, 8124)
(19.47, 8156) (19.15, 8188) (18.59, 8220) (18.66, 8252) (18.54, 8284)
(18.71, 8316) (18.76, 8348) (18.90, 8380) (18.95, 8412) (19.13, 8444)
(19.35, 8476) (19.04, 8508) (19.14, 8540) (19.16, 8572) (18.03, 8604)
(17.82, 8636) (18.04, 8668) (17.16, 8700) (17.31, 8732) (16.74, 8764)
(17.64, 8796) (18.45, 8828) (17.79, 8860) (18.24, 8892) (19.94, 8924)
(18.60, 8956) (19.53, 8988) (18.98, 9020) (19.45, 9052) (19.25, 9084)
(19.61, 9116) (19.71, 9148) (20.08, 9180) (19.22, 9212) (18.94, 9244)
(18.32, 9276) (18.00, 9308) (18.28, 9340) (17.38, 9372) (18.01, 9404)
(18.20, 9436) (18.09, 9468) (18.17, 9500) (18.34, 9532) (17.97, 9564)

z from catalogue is 0.217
